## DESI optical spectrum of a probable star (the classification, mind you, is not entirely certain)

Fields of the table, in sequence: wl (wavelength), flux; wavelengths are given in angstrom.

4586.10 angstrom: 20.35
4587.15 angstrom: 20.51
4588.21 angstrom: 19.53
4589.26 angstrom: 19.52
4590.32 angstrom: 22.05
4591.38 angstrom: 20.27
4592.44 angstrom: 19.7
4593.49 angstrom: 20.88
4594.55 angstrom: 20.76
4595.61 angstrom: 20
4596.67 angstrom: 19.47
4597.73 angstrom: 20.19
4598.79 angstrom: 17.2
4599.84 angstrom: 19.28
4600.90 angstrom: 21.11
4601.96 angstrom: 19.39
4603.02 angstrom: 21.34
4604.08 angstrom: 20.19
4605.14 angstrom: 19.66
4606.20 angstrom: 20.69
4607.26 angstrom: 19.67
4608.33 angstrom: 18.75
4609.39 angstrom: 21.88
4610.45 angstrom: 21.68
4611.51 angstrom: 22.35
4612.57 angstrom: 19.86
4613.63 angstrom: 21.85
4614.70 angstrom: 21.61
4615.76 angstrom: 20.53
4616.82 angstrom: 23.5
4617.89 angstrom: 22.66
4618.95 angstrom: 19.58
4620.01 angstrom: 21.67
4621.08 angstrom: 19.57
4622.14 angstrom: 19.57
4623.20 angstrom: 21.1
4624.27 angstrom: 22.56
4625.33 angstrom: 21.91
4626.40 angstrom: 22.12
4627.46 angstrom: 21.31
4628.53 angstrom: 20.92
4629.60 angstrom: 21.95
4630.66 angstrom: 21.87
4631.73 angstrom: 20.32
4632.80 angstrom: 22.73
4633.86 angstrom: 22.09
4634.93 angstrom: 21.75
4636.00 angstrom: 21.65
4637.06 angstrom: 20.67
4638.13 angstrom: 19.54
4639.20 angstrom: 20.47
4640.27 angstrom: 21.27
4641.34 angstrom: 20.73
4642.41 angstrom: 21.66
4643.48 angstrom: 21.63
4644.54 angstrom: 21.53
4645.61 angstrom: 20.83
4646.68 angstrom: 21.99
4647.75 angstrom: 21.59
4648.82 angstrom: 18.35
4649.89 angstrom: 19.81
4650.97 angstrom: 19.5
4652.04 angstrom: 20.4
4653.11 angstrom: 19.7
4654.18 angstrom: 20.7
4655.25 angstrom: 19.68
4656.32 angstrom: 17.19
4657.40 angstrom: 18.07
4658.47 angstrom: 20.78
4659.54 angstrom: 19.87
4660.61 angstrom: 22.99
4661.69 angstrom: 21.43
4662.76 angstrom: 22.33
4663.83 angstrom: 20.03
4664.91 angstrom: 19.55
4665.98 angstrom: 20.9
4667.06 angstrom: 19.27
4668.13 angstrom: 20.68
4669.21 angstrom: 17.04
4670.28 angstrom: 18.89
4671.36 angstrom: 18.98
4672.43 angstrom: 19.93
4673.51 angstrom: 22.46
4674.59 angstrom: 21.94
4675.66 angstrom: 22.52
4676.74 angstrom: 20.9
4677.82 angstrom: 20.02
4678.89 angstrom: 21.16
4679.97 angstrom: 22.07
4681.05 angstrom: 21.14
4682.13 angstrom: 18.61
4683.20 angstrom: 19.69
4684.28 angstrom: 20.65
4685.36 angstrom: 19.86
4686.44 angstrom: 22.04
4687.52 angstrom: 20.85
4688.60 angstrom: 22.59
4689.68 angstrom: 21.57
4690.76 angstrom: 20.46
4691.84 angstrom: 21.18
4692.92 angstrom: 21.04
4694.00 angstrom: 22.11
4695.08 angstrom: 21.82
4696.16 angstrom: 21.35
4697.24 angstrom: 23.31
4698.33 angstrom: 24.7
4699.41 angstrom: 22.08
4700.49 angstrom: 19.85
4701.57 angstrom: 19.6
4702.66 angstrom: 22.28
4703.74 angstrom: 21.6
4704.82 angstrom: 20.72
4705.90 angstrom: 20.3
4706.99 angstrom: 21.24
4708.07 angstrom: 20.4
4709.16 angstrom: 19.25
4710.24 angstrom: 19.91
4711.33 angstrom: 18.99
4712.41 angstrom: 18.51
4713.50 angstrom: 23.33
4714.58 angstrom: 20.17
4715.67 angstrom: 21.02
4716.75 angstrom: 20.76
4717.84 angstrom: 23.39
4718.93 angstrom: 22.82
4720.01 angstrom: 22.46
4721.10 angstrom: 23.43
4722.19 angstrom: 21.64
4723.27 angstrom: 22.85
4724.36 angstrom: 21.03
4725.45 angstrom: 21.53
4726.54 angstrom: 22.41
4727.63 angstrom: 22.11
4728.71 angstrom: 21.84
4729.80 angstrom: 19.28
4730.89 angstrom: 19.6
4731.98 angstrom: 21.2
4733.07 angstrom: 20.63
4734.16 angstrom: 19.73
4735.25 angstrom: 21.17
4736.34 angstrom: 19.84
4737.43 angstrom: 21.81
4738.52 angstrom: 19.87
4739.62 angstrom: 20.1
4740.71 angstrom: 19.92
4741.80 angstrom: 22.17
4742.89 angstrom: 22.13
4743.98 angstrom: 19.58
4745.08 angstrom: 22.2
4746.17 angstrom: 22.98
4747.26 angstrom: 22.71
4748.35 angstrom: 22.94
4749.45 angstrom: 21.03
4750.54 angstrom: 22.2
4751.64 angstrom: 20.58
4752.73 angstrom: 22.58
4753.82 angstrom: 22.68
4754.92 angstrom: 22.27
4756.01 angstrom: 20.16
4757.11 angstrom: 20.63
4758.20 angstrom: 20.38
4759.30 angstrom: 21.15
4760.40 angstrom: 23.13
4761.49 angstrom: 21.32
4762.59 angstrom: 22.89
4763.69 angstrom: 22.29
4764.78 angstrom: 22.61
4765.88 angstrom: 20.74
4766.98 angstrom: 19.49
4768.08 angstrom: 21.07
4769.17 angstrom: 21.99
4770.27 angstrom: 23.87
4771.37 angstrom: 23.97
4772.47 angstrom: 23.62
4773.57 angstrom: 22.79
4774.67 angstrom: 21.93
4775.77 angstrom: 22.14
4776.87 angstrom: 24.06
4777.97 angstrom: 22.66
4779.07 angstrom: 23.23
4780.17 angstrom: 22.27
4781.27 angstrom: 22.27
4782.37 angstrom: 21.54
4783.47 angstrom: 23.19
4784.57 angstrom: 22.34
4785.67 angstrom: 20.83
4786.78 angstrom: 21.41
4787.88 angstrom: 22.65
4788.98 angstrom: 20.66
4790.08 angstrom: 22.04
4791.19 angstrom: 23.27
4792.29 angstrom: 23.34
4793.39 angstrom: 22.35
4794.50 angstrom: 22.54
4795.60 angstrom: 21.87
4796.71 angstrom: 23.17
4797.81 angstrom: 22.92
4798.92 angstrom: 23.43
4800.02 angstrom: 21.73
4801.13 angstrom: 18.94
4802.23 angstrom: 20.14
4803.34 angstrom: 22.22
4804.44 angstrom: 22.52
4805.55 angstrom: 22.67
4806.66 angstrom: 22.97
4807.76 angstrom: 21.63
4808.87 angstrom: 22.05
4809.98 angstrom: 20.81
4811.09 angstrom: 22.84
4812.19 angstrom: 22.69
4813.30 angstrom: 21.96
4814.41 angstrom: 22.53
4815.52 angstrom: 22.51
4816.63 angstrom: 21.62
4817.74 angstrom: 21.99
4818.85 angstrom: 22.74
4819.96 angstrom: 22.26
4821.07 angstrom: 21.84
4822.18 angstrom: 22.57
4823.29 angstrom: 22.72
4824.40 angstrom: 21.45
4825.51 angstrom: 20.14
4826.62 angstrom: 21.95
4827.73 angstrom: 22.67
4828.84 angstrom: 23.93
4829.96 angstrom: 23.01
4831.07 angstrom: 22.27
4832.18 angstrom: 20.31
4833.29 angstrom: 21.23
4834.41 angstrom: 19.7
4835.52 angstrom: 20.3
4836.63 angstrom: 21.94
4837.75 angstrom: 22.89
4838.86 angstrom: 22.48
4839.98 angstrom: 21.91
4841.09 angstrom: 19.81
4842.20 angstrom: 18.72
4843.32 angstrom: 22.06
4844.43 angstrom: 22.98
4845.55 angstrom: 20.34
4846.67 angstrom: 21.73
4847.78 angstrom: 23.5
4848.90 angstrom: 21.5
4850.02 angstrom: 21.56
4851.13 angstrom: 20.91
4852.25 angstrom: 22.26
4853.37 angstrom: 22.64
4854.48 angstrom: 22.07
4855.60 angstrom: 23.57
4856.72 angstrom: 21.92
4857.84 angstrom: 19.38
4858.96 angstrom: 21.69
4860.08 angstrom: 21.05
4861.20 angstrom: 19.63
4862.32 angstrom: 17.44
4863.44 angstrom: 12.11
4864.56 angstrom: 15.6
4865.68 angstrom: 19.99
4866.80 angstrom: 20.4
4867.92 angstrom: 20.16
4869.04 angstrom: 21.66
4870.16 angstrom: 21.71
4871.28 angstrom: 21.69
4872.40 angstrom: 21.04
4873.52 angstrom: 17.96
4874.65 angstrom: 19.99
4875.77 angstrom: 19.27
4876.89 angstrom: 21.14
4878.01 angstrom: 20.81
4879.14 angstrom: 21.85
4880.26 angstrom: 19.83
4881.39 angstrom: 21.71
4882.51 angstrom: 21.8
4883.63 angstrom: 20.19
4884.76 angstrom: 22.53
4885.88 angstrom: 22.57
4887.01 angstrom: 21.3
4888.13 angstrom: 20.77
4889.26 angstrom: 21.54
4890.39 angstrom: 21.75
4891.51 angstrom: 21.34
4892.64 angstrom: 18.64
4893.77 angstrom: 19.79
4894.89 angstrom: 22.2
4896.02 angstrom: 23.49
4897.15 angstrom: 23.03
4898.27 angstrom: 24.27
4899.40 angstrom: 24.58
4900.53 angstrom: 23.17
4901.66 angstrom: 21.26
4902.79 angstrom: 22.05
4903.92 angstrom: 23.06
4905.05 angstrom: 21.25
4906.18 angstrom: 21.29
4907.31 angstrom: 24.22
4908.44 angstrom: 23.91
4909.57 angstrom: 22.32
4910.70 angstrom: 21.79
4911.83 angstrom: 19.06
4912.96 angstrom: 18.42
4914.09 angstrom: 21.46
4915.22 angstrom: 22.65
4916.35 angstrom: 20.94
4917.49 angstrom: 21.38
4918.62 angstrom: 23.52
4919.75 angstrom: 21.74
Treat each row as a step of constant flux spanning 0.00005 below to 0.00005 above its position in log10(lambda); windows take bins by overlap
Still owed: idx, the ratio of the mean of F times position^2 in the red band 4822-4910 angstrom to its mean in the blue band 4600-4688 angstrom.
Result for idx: 1.1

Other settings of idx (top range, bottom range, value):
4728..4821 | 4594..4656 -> 1.12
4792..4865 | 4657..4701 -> 1.10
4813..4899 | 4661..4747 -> 1.08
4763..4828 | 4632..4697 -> 1.13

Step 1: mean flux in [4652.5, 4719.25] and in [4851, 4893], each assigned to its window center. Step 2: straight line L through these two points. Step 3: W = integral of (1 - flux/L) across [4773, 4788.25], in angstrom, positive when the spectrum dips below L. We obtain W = -1.3 angstrom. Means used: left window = 20.8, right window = 20.6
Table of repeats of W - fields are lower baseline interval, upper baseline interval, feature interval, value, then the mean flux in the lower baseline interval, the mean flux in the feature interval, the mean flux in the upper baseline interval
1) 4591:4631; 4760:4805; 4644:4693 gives 1.75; 20.8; 20.5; 22.2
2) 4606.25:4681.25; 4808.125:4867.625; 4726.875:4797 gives -2.25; 20.8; 21.8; 21.3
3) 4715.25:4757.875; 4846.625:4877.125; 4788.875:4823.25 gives -2.10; 21.5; 22.2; 20.5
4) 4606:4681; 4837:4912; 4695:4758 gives -1.05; 20.8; 21.3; 21.2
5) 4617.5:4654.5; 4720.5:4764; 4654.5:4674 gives 1.04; 21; 20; 21.4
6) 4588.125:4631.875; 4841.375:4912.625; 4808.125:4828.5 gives -0.98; 20.7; 22.1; 21.2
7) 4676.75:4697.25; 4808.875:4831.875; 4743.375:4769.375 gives 0.02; 21.1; 21.6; 22.2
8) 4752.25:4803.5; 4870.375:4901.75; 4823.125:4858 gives 0.01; 22.1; 21.7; 21.4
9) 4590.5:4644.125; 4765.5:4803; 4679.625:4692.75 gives 0.33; 20.9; 20.9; 22.2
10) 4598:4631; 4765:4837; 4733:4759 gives 0.56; 20.9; 21.3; 22.1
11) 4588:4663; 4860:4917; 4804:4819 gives -0.94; 20.7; 22.2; 21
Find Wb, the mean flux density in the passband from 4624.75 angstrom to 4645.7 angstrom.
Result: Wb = 21.4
